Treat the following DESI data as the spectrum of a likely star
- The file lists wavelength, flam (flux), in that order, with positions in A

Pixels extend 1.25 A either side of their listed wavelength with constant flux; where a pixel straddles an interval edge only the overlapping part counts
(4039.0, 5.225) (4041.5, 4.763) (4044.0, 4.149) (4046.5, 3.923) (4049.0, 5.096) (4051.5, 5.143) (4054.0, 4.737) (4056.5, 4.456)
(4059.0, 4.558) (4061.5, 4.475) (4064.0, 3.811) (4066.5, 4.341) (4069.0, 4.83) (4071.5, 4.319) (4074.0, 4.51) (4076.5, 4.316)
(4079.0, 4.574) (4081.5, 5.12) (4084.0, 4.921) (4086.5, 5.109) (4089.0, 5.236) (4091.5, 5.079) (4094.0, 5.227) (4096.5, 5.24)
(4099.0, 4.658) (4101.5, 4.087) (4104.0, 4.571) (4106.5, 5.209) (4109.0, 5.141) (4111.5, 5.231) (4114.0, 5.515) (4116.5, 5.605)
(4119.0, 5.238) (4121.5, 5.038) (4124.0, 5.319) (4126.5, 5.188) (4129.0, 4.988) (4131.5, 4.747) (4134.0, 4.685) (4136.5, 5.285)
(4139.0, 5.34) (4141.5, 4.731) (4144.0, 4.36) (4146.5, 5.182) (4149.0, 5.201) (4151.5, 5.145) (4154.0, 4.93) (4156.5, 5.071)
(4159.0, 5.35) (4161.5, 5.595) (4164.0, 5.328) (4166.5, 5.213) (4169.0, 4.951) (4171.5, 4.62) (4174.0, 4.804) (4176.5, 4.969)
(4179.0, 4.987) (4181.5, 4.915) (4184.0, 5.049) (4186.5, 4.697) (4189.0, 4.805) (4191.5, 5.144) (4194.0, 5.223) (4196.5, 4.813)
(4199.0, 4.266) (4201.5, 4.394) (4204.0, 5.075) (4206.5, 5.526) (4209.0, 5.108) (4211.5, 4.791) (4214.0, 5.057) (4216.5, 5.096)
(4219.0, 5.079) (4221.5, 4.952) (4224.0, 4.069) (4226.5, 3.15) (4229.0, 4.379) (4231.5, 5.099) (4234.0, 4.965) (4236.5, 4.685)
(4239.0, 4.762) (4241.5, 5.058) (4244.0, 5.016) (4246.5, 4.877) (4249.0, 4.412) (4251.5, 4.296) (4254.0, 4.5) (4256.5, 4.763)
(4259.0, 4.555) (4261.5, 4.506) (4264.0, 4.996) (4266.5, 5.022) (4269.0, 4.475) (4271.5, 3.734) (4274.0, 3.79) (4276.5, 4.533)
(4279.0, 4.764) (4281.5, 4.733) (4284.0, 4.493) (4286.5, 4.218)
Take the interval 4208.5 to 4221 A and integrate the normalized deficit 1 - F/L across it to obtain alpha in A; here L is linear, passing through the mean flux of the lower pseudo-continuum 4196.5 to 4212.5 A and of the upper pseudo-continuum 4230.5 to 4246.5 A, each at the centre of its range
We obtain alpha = -0.4 A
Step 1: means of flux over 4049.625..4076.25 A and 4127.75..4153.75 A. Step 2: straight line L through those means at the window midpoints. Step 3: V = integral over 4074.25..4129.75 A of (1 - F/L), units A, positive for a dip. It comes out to -3.2 A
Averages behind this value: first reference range 4.52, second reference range 4.96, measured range 5.02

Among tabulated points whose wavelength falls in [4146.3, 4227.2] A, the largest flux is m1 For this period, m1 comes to 5.595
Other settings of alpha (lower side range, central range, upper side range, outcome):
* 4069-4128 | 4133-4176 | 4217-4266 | -1.8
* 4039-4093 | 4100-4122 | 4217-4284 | -2.0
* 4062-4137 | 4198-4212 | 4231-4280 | -0.5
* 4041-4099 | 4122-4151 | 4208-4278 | -2.1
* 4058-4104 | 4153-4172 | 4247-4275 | -2.3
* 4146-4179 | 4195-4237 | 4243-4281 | 0.6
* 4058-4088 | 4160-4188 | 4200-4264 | -2.0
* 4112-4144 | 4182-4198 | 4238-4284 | -0.2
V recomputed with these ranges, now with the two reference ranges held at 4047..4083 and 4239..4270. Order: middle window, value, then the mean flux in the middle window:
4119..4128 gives -1.1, 5.18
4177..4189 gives -0.6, 4.9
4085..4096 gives -1.4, 5.16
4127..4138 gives -0.8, 4.95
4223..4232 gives 1.1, 4.1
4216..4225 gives -0.2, 4.79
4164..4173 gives -0.6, 4.98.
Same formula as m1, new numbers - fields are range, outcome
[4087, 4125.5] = 5.605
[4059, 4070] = 4.83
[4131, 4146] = 5.34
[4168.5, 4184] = 5.049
